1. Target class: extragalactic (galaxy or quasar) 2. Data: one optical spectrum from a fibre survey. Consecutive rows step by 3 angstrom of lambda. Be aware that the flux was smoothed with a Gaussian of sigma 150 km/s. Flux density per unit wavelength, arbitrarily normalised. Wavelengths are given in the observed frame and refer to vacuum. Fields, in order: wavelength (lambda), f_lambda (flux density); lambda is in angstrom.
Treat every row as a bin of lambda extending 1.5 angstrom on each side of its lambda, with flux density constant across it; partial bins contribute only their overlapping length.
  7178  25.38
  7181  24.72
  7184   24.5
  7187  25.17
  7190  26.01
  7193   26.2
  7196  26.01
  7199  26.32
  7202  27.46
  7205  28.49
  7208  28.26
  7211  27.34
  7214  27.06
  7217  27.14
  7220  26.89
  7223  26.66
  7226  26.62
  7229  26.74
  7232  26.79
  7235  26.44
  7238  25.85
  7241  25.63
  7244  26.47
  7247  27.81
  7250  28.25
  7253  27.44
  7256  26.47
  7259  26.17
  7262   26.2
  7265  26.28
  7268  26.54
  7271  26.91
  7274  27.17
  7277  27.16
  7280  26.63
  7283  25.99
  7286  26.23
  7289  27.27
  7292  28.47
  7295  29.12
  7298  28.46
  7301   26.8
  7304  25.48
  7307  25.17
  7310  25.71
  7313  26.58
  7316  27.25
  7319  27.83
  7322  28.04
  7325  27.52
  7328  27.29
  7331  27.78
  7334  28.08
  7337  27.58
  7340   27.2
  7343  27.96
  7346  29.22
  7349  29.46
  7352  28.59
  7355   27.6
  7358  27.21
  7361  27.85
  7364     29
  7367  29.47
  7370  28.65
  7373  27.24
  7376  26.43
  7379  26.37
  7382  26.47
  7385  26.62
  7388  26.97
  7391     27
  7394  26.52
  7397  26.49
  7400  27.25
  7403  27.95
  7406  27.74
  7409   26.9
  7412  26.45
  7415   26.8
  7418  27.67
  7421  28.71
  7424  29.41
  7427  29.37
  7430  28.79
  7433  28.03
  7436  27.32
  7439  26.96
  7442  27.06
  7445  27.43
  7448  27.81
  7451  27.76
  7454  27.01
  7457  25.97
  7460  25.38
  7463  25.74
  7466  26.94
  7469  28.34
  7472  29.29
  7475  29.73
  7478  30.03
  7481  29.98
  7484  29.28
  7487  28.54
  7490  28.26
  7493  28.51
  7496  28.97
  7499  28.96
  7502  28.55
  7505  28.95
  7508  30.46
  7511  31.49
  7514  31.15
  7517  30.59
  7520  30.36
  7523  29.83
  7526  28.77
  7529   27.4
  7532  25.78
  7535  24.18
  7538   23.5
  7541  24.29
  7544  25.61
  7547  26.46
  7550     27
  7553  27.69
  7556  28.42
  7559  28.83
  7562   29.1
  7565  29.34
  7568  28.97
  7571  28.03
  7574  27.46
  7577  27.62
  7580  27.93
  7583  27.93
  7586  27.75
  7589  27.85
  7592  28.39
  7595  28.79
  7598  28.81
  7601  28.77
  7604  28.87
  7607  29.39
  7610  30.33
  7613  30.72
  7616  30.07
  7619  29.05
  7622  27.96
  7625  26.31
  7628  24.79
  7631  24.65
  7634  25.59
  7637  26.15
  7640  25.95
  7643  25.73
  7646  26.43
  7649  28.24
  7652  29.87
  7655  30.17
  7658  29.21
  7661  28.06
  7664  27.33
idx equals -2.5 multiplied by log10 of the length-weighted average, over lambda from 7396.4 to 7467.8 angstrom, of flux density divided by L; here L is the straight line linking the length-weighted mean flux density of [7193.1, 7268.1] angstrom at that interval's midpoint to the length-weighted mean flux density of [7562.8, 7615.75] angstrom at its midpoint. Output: 0.02 mag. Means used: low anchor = 26.8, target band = 27.4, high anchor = 28.7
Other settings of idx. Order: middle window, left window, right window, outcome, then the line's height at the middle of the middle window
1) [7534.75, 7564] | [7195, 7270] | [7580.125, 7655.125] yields 0.04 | 27.7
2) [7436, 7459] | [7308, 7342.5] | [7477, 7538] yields 0.05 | 28.4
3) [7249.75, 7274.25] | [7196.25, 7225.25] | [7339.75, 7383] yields 0.03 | 27.5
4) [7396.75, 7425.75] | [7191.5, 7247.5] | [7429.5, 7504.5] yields 0.01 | 27.8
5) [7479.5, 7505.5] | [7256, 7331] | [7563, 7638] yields -0.05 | 27.7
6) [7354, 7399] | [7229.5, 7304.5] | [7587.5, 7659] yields 0.00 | 27.2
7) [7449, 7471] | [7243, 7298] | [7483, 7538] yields 0.06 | 28.4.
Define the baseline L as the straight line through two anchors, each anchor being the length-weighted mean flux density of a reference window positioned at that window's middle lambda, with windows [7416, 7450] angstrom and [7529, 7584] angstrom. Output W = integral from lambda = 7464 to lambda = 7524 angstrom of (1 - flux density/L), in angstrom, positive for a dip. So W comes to -3.9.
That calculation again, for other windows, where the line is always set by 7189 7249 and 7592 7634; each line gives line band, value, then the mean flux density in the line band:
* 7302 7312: 0.6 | 25.6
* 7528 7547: 1.9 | 25.2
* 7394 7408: 0.1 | 27.3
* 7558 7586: -0.2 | 28.3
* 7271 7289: 0.2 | 26.7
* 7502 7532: -1.8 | 29.6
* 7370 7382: 0.2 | 26.9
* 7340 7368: -1.1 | 28.4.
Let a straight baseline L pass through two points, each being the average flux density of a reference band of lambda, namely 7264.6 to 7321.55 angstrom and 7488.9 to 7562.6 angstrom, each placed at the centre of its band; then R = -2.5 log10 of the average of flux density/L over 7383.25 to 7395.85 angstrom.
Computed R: 0.03 mag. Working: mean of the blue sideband 26.9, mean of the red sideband 28.1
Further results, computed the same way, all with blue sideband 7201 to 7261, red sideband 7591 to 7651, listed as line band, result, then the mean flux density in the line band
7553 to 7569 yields -0.05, 28.8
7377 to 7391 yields 0.03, 26.6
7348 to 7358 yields -0.04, 28.3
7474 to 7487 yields -0.08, 29.6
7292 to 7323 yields 0.00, 27.1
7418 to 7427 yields -0.06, 28.9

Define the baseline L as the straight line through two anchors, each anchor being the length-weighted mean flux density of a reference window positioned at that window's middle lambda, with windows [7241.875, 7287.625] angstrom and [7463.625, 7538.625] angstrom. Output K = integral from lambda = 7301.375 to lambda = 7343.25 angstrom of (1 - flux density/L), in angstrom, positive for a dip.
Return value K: 0.3 angstrom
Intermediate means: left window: 26.8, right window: 28.7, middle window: 27.1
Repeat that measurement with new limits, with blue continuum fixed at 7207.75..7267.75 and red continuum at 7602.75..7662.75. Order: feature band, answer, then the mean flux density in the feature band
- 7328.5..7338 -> -0.3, 27.8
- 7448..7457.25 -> 0.1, 27.2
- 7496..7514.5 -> -1.5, 29.8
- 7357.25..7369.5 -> -0.6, 28.5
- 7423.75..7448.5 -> -0.6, 28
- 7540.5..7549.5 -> 0.6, 25.8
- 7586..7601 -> -0.4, 28.4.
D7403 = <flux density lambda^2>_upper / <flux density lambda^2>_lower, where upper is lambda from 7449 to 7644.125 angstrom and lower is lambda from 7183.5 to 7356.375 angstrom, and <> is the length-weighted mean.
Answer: 1.1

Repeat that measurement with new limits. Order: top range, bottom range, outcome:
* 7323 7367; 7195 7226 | 1.07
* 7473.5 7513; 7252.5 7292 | 1.17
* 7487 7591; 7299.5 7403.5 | 1.08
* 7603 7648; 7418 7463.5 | 1.05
